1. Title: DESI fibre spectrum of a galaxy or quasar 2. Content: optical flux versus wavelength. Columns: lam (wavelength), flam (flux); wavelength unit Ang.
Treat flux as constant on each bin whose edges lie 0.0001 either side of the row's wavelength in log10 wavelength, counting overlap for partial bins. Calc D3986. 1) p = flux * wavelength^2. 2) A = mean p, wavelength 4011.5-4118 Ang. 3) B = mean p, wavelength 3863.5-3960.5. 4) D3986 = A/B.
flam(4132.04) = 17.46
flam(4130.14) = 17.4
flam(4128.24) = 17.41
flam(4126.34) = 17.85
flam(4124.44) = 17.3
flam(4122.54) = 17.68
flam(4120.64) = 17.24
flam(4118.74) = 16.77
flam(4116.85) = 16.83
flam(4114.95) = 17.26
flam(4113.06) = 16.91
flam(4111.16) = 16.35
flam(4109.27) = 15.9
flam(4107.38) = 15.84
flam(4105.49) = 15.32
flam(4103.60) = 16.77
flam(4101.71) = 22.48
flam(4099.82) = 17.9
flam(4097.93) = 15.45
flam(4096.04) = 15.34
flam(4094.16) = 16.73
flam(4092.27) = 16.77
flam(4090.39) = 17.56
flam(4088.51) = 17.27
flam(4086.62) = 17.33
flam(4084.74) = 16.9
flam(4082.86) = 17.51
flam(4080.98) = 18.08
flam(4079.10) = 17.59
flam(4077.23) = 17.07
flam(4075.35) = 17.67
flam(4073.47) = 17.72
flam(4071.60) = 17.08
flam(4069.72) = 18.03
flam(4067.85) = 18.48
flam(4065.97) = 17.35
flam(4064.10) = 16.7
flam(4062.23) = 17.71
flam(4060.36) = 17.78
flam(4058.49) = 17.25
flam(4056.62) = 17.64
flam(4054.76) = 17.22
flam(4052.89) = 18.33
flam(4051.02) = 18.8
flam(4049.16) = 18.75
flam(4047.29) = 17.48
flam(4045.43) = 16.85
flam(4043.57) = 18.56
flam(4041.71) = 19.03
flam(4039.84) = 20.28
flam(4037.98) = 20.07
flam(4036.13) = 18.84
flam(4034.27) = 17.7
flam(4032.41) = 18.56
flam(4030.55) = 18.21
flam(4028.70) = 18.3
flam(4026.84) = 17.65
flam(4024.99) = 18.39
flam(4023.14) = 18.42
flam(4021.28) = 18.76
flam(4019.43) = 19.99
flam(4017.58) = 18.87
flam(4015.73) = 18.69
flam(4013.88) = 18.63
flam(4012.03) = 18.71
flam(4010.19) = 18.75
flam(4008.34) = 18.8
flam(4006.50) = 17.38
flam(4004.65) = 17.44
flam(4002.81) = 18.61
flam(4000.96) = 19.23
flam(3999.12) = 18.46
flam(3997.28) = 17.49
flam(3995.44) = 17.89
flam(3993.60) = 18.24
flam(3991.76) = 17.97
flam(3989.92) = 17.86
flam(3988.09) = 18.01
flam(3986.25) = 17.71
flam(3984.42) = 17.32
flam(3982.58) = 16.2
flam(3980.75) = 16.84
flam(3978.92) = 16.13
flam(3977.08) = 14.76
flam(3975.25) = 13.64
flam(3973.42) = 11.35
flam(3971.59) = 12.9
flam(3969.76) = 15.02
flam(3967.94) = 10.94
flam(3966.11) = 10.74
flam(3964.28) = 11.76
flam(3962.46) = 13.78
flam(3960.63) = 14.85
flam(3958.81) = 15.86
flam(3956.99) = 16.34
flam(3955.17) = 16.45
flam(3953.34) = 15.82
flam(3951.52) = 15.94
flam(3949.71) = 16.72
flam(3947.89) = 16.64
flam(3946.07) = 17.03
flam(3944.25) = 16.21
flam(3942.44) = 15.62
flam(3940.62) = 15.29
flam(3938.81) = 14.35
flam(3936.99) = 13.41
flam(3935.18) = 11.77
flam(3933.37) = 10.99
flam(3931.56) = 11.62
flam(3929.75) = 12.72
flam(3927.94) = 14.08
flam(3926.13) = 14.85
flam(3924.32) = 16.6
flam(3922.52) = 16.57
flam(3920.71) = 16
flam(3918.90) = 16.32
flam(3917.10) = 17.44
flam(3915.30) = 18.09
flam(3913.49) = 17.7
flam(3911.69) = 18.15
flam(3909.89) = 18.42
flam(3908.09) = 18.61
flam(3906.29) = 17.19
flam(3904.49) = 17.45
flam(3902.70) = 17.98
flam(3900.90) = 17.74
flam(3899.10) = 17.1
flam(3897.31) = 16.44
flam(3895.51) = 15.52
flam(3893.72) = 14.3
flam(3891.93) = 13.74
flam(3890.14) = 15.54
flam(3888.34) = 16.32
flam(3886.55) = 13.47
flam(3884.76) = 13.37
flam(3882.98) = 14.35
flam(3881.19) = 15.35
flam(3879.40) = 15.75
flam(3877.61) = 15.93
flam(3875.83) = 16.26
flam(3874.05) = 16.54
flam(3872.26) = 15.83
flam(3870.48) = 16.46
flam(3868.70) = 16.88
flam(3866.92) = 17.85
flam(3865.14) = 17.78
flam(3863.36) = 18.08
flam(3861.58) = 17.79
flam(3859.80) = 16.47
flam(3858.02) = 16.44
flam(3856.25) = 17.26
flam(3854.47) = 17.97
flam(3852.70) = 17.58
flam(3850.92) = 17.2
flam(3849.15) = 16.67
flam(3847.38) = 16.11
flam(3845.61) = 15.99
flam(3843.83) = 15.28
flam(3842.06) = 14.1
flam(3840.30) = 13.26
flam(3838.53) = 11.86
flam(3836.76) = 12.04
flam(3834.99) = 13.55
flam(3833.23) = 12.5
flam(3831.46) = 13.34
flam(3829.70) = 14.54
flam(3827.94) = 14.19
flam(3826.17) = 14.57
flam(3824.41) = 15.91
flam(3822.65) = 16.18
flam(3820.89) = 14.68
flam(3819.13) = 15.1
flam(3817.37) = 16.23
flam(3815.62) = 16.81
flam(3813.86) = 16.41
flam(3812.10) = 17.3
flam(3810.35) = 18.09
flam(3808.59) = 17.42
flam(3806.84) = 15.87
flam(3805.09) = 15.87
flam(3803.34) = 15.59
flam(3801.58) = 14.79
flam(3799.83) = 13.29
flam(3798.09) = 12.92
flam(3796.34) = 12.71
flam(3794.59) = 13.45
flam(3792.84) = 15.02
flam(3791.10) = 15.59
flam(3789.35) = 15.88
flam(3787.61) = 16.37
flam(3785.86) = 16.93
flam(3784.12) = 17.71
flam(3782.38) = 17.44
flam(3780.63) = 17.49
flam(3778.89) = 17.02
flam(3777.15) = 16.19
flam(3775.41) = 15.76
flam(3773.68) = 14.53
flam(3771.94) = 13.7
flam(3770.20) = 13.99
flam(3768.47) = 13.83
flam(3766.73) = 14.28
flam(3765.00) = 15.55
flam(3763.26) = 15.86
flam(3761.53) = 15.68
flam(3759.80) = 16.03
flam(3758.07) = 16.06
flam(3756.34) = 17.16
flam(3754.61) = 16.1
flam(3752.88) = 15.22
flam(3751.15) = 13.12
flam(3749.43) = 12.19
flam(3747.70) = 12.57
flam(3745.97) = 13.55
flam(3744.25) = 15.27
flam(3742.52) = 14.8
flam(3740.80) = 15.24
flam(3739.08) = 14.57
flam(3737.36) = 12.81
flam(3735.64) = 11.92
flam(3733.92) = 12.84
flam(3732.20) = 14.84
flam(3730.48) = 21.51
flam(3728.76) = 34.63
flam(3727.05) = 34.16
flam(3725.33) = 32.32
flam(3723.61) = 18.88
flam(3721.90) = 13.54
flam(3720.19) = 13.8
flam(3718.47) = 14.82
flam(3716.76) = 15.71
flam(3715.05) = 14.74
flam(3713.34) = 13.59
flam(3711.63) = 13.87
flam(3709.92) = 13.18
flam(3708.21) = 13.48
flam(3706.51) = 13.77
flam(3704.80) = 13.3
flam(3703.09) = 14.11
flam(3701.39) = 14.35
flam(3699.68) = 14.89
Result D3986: 1.21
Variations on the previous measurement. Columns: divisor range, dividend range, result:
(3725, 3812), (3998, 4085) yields 1.29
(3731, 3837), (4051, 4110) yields 1.34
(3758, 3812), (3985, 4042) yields 1.34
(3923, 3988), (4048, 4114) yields 1.26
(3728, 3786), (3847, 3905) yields 1.11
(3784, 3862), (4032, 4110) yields 1.30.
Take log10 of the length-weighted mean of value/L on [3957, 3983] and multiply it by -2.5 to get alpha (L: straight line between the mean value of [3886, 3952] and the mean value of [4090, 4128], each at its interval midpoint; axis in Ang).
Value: 0.157 mag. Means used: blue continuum 15.8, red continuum 17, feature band 14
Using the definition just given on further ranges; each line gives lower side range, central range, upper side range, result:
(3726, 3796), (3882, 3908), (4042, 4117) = 0.057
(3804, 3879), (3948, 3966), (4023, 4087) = 0.126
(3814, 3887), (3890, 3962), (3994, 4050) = 0.067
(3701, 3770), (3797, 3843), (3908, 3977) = 0.055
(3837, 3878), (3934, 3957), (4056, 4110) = 0.085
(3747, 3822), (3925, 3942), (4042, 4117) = 0.226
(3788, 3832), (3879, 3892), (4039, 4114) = 0.082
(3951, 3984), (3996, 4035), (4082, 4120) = -0.199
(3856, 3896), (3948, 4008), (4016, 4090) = 0.079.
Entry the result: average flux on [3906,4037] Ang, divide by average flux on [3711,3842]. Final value 1.04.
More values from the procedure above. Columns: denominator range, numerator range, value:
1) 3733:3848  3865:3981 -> 1.03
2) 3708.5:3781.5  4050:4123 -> 1.07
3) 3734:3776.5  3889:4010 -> 1.09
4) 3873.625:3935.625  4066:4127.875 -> 1.09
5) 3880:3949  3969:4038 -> 1.12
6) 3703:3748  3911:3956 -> 0.93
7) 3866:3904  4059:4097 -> 1.09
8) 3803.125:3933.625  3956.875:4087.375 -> 1.09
